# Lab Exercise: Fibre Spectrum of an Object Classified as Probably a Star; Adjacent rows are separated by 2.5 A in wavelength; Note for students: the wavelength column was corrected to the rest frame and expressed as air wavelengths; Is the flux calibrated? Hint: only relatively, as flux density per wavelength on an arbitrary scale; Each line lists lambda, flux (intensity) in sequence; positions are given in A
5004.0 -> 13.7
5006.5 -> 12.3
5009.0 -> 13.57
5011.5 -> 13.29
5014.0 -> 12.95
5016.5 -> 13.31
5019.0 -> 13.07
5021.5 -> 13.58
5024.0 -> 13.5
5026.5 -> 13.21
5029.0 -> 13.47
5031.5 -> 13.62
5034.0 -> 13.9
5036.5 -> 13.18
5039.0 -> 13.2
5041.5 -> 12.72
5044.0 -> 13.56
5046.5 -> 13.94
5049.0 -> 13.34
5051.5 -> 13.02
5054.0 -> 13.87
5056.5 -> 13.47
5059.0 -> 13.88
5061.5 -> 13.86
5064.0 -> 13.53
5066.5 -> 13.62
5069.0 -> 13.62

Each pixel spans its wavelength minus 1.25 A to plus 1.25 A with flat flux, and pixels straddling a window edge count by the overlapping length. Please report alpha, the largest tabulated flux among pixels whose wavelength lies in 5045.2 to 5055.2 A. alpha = 13.94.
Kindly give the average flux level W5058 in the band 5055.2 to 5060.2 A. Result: 13.7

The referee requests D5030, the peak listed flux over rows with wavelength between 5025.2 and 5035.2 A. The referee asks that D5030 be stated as 13.9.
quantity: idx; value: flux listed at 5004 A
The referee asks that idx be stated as 13.7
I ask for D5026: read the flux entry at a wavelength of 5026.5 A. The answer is 13.21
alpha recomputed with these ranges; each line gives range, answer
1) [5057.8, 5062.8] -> 13.88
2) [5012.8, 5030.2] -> 13.58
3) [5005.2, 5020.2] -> 13.57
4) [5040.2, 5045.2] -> 13.56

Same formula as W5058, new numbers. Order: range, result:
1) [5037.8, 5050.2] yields 13.4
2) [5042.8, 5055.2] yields 13.5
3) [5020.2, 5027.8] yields 13.4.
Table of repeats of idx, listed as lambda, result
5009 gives 13.57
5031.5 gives 13.62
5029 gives 13.47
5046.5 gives 13.94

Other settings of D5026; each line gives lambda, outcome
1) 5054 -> 13.87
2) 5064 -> 13.53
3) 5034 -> 13.9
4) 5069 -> 13.62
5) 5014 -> 12.95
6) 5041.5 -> 12.72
